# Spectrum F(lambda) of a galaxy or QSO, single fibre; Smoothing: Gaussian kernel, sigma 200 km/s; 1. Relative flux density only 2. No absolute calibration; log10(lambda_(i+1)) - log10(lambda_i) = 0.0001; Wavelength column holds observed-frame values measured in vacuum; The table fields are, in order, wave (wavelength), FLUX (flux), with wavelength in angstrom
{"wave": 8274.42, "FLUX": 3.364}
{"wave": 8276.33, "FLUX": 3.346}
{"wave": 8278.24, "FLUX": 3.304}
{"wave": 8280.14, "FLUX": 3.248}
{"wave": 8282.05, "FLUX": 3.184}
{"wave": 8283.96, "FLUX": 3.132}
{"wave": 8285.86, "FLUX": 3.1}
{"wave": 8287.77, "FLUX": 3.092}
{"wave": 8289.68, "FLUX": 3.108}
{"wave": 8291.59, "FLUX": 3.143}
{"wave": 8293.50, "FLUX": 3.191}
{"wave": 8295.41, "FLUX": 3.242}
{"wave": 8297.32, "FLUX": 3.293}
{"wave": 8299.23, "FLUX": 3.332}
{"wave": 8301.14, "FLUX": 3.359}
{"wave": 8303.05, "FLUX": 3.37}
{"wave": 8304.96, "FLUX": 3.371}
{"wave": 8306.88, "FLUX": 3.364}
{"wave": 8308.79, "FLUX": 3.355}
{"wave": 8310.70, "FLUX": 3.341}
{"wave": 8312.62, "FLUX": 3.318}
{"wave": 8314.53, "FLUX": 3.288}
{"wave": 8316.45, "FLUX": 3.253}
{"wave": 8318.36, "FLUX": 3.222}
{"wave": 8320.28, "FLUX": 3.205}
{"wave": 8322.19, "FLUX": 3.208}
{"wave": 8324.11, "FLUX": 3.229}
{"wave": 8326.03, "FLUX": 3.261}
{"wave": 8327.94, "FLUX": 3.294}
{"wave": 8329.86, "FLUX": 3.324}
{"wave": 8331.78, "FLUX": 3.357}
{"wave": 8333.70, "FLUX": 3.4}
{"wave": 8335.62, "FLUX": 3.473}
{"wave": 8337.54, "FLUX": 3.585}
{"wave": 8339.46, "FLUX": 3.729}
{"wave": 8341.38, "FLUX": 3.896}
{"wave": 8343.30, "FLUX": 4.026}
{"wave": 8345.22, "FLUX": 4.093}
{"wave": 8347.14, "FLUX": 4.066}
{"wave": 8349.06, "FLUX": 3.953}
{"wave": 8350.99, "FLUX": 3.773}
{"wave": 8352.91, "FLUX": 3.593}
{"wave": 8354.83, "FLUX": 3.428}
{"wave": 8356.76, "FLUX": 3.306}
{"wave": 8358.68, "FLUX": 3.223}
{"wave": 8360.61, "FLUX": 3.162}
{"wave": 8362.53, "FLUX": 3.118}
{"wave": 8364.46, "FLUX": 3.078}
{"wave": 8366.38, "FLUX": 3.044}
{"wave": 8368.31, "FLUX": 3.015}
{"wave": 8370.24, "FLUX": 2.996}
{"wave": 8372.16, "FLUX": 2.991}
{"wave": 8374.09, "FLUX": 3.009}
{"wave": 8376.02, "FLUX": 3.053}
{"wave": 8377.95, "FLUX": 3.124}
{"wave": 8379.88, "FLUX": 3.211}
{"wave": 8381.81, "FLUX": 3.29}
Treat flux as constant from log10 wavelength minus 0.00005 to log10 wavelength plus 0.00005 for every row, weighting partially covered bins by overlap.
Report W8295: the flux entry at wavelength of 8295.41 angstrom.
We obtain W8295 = 3.242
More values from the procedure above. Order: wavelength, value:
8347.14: 4.066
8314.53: 3.288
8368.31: 3.015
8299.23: 3.332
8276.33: 3.346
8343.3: 4.026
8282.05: 3.184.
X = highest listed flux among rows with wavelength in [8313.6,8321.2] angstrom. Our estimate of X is 3.288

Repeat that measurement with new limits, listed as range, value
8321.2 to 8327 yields 3.261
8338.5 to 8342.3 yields 3.896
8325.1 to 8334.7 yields 3.4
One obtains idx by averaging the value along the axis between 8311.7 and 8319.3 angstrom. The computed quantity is 3.27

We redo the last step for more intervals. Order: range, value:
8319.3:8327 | 3.23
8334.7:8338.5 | 3.53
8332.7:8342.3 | 3.61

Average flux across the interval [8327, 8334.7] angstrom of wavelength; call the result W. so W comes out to 3.34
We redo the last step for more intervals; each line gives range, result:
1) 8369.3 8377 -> 3.01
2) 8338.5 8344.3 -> 3.89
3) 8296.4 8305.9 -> 3.35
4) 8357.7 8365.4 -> 3.15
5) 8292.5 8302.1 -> 3.28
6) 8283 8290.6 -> 3.11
